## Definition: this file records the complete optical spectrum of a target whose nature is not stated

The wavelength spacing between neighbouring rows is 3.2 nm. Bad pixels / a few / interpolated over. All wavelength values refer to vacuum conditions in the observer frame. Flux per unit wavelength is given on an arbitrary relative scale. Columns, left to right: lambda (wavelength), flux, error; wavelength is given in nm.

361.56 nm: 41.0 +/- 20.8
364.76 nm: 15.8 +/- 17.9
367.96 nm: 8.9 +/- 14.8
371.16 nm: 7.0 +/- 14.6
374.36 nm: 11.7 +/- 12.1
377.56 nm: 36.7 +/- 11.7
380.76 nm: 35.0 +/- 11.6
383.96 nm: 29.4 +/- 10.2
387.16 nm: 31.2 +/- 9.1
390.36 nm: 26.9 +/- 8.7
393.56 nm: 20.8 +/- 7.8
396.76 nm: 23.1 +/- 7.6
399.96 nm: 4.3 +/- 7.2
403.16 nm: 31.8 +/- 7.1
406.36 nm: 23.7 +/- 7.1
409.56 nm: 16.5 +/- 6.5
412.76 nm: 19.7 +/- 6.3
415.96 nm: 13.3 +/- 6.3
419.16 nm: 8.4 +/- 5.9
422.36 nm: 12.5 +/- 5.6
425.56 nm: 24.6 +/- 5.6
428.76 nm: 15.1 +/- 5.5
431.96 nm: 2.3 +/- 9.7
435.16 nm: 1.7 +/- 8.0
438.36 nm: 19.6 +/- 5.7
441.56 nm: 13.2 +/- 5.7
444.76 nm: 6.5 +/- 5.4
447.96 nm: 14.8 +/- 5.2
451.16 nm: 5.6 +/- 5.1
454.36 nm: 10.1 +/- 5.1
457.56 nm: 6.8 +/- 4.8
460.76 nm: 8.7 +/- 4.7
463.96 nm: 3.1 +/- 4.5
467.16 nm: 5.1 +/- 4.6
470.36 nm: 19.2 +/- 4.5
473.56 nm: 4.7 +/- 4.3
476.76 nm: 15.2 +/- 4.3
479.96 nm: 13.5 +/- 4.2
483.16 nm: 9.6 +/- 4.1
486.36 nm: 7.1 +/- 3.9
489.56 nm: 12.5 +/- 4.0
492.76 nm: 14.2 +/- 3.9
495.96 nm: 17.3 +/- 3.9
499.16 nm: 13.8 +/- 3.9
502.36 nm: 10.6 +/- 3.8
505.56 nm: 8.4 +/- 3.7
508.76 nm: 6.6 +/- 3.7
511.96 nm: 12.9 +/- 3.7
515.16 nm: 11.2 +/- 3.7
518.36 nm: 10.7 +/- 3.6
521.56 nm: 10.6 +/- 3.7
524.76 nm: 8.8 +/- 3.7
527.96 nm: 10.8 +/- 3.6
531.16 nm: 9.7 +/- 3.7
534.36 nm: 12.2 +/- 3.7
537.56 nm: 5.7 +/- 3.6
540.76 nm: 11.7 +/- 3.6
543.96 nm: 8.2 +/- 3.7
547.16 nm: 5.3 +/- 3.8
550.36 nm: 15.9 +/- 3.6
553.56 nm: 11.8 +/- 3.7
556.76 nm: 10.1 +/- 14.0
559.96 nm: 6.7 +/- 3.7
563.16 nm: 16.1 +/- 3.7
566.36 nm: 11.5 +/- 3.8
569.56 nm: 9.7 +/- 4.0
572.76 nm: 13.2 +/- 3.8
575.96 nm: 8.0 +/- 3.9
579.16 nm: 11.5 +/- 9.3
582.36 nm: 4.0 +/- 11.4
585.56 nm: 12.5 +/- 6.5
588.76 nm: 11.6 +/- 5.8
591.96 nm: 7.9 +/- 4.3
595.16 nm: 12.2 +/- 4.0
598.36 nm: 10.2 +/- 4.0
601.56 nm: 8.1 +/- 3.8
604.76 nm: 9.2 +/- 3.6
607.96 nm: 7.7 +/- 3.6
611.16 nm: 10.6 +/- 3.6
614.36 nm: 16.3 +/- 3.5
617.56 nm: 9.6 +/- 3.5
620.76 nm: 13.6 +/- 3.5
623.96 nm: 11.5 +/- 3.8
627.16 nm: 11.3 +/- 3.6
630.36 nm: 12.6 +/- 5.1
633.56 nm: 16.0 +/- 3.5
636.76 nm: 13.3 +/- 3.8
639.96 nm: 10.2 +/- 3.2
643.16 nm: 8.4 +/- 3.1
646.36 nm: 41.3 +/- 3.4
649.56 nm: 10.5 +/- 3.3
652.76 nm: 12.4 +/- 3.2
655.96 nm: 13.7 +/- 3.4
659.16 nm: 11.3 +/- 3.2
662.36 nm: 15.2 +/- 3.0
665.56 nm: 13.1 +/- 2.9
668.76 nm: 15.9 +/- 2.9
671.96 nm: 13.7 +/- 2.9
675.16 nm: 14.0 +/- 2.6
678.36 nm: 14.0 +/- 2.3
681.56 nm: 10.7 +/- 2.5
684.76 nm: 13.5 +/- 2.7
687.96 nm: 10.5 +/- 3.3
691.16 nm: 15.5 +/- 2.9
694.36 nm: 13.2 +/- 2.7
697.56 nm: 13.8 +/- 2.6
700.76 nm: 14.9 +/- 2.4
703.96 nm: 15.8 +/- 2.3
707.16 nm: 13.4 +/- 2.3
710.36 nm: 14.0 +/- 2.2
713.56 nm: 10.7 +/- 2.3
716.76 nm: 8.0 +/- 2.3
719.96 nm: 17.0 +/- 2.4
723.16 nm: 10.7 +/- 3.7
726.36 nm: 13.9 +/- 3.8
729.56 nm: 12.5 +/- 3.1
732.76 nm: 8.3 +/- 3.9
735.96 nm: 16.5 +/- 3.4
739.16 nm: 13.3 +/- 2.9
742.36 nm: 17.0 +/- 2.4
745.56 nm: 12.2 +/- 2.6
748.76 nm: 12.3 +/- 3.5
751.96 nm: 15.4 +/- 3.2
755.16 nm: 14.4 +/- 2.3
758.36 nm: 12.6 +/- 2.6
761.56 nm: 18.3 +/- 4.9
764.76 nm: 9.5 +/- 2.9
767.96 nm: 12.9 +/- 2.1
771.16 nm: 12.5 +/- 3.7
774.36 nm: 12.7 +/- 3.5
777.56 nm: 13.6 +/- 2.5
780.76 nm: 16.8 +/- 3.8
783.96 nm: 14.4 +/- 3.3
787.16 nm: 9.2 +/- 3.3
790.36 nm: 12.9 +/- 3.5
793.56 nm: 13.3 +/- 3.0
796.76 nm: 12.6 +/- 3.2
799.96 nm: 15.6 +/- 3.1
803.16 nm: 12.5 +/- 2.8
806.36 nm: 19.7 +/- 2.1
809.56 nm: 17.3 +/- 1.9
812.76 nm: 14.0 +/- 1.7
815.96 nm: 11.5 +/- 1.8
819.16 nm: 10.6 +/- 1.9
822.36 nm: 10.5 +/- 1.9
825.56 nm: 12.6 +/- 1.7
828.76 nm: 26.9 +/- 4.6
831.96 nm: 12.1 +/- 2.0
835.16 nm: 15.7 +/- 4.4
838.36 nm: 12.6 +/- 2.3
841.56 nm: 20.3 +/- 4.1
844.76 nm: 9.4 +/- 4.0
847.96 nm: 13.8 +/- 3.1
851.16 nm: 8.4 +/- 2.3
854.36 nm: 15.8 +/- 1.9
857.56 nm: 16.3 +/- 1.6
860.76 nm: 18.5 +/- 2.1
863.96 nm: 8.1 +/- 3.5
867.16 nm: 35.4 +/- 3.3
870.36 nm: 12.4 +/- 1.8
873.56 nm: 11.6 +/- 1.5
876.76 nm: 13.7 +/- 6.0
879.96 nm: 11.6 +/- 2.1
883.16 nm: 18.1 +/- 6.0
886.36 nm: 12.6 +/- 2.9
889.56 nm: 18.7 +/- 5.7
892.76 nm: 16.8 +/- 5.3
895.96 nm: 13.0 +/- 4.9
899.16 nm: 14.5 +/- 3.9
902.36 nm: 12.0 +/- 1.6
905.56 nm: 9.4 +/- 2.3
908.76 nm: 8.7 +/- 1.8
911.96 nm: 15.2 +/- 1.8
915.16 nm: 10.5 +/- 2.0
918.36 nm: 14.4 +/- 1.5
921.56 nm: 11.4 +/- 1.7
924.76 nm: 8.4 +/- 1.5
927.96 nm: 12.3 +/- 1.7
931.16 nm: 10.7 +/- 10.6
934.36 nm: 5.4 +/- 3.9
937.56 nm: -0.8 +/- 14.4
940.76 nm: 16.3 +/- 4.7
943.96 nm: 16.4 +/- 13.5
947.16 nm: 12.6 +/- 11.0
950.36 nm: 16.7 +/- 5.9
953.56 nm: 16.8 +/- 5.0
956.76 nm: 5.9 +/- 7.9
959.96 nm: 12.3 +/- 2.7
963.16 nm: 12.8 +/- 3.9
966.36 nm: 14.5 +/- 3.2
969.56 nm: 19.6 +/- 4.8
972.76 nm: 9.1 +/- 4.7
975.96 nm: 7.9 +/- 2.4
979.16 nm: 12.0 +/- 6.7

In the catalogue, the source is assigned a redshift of 0.73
